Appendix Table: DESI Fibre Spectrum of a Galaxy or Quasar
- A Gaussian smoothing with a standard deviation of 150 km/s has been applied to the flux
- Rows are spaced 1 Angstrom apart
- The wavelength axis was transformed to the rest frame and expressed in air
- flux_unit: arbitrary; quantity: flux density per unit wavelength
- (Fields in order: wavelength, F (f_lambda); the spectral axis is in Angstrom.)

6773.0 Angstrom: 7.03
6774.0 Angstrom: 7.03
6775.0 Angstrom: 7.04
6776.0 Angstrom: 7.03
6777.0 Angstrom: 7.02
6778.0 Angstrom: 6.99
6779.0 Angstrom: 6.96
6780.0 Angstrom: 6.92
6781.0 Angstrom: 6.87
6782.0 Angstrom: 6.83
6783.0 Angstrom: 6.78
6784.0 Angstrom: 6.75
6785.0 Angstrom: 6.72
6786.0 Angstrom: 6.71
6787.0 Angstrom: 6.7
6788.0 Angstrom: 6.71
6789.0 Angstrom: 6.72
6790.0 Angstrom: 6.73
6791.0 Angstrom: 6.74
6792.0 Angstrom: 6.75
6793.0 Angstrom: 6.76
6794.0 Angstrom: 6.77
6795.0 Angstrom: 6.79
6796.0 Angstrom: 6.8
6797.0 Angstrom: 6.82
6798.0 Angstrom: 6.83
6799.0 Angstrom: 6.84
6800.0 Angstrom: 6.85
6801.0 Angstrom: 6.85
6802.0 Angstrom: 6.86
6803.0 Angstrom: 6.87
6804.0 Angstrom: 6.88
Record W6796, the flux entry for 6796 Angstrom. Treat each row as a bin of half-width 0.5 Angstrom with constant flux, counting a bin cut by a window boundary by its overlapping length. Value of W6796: 6.8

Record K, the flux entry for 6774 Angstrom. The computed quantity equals 7.03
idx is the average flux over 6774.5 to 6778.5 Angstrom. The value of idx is 7.02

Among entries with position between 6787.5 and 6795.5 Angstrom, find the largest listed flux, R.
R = 6.79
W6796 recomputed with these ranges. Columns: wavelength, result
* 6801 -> 6.85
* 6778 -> 6.99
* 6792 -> 6.75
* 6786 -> 6.71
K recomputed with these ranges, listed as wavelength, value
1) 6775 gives 7.04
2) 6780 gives 6.92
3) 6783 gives 6.78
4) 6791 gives 6.74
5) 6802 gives 6.86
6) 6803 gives 6.87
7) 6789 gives 6.72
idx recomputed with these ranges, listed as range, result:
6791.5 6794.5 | 6.76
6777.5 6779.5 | 6.97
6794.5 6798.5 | 6.81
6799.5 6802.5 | 6.85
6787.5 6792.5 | 6.73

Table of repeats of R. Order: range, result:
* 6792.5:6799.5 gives 6.84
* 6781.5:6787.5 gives 6.83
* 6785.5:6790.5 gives 6.73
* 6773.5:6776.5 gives 7.04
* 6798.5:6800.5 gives 6.85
